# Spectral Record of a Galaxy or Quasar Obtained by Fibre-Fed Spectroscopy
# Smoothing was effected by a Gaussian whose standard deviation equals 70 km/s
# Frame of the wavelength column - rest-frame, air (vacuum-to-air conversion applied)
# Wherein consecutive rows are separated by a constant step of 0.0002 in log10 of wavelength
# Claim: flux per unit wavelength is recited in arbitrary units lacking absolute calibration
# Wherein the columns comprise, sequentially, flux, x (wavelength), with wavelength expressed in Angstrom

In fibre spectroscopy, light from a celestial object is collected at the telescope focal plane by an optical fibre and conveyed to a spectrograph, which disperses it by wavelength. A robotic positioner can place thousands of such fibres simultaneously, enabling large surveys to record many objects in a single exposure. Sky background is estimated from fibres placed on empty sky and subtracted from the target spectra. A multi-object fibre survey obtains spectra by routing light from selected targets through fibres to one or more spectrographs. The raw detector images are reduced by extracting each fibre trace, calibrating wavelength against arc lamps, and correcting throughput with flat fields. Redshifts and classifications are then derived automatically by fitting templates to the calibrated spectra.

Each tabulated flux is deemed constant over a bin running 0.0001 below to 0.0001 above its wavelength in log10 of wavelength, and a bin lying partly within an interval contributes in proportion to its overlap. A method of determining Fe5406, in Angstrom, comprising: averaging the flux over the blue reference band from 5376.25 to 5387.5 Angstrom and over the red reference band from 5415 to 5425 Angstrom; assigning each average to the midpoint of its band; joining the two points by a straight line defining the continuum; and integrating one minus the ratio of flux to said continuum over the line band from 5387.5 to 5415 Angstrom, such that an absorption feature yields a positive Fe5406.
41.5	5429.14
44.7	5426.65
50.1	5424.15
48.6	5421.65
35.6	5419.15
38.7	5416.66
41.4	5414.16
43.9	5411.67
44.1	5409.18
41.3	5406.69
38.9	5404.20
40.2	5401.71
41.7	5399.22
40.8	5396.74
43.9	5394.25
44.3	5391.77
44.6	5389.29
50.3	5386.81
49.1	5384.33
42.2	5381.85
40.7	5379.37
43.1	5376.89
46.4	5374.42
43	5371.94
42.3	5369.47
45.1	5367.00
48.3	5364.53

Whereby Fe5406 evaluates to 0.9 Angstrom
